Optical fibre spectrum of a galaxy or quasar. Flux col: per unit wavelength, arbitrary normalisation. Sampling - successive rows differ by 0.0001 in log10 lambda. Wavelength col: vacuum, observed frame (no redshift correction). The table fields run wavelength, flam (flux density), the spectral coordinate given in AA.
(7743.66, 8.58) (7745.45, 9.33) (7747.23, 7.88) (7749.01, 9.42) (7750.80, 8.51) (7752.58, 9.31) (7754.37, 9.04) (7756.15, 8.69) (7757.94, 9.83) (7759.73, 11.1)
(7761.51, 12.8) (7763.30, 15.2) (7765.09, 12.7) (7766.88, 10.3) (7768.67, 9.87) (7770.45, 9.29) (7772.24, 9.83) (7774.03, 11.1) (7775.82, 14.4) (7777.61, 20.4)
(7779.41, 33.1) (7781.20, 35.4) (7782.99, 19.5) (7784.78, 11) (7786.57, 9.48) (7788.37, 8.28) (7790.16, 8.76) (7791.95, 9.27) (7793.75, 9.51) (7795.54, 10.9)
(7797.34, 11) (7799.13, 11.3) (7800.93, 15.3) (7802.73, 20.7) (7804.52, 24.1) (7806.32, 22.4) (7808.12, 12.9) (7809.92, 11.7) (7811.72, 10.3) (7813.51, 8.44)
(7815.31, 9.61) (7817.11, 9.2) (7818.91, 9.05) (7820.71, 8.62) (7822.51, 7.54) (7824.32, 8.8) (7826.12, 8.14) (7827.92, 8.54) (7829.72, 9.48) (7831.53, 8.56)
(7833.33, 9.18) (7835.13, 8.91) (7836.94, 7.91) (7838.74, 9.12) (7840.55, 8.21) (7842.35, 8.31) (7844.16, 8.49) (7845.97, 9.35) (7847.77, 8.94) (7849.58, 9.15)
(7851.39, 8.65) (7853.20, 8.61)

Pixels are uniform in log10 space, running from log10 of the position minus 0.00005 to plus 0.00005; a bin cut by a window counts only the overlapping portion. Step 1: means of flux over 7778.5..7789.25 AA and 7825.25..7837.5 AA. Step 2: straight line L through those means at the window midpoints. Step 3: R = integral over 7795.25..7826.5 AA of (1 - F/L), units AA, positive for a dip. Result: 2.8 AA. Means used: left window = 19.5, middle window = 12.3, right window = 8.7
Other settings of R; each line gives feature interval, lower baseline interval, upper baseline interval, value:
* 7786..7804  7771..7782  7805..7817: 4.6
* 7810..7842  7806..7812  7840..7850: 7.1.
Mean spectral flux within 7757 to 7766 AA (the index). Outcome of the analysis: 12.3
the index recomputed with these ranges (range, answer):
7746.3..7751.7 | 8.62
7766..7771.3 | 9.84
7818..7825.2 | 8.49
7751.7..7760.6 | 9.58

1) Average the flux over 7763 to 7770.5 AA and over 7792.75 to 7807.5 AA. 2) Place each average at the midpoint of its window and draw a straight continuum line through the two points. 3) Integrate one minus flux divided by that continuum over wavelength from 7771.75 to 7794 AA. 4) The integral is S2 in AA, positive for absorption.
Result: -4.07 AA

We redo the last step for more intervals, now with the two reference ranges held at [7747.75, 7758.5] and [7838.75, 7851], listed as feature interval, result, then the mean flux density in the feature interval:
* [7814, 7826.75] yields 0.19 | 8.71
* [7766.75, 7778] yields -3.66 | 11.9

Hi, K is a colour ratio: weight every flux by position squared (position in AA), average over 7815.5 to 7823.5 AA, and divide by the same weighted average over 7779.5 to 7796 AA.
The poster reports 0.60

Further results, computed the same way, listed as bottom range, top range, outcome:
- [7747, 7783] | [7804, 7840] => 0.77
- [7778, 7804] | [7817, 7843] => 0.56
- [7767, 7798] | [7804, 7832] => 0.78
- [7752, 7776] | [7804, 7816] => 1.30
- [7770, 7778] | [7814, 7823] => 0.70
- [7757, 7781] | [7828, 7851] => 0.62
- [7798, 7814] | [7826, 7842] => 0.57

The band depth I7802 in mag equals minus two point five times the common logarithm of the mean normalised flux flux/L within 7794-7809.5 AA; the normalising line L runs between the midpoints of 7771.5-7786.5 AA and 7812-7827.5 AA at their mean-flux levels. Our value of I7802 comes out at -0.207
